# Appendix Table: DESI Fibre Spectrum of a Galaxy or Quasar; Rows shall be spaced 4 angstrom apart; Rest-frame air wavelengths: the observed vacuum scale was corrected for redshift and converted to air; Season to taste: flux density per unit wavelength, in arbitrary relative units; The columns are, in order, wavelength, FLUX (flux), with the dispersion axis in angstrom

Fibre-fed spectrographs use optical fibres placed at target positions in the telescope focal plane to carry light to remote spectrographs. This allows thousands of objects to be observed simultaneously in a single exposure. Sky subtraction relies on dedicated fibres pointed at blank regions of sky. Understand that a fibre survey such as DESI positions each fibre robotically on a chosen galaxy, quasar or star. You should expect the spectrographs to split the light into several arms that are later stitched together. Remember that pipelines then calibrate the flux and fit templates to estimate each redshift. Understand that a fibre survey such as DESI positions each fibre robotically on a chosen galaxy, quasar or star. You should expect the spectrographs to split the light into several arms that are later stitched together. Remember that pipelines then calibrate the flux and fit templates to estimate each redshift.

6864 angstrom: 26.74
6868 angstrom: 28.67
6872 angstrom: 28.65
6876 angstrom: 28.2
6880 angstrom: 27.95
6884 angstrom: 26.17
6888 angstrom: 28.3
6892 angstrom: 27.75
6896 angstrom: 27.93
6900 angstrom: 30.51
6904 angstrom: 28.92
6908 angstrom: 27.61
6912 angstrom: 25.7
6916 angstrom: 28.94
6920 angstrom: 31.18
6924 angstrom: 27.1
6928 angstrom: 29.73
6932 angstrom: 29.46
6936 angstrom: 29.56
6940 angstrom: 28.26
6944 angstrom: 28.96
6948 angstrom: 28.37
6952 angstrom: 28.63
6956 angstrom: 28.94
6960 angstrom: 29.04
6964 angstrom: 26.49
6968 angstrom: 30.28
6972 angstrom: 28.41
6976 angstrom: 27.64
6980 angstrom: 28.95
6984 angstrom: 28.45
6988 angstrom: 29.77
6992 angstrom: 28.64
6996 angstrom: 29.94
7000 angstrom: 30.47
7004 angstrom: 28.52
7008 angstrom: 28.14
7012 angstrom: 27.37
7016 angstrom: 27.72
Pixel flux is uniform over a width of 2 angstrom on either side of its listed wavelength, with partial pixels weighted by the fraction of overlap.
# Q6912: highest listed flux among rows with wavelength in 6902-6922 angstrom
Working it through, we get 31.18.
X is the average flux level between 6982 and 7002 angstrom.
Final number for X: 29.5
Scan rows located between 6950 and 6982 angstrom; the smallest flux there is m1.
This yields 26.49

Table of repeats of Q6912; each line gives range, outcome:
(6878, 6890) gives 28.3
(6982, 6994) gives 29.77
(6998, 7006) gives 30.47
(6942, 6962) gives 29.04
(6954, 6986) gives 30.28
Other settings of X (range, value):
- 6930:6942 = 29.1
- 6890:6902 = 28.7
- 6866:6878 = 28.5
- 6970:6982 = 28.3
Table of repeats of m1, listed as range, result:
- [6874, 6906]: 26.17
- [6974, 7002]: 27.64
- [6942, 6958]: 28.37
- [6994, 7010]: 28.14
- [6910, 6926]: 25.7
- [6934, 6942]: 28.26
